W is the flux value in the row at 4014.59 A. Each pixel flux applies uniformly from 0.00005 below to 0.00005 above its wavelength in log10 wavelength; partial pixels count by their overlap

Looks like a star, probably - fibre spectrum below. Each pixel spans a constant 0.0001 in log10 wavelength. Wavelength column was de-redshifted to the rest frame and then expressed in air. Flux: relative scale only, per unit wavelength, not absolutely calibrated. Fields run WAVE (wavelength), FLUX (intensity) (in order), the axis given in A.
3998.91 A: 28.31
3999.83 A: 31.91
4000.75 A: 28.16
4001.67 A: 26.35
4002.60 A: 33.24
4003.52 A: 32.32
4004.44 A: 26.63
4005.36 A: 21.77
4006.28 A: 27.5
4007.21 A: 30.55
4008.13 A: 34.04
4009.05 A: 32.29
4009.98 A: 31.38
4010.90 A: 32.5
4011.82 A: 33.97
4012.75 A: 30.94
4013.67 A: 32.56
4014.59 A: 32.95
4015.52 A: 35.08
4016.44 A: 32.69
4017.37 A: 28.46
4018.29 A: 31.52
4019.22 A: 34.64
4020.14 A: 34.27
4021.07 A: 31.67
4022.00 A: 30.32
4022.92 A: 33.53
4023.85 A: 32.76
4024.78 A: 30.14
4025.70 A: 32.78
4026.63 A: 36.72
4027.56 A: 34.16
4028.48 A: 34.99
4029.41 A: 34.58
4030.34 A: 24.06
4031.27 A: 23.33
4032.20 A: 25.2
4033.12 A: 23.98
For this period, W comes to 32.95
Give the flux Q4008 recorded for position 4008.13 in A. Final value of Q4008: 34.04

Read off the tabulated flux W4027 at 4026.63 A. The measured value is 36.72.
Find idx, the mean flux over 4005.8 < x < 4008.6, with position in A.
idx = 30.6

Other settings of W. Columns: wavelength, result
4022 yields 30.32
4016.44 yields 32.69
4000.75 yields 28.16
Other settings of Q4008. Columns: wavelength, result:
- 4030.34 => 24.06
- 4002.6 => 33.24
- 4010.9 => 32.5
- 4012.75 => 30.94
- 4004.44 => 26.63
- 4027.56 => 34.16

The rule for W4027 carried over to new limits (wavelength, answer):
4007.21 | 30.55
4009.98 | 31.38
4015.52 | 35.08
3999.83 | 31.91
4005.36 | 21.77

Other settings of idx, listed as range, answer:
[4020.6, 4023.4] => 31.8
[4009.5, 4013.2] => 32.2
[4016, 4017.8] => 30.5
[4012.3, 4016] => 33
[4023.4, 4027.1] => 33.1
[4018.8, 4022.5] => 32.7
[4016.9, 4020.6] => 32.2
